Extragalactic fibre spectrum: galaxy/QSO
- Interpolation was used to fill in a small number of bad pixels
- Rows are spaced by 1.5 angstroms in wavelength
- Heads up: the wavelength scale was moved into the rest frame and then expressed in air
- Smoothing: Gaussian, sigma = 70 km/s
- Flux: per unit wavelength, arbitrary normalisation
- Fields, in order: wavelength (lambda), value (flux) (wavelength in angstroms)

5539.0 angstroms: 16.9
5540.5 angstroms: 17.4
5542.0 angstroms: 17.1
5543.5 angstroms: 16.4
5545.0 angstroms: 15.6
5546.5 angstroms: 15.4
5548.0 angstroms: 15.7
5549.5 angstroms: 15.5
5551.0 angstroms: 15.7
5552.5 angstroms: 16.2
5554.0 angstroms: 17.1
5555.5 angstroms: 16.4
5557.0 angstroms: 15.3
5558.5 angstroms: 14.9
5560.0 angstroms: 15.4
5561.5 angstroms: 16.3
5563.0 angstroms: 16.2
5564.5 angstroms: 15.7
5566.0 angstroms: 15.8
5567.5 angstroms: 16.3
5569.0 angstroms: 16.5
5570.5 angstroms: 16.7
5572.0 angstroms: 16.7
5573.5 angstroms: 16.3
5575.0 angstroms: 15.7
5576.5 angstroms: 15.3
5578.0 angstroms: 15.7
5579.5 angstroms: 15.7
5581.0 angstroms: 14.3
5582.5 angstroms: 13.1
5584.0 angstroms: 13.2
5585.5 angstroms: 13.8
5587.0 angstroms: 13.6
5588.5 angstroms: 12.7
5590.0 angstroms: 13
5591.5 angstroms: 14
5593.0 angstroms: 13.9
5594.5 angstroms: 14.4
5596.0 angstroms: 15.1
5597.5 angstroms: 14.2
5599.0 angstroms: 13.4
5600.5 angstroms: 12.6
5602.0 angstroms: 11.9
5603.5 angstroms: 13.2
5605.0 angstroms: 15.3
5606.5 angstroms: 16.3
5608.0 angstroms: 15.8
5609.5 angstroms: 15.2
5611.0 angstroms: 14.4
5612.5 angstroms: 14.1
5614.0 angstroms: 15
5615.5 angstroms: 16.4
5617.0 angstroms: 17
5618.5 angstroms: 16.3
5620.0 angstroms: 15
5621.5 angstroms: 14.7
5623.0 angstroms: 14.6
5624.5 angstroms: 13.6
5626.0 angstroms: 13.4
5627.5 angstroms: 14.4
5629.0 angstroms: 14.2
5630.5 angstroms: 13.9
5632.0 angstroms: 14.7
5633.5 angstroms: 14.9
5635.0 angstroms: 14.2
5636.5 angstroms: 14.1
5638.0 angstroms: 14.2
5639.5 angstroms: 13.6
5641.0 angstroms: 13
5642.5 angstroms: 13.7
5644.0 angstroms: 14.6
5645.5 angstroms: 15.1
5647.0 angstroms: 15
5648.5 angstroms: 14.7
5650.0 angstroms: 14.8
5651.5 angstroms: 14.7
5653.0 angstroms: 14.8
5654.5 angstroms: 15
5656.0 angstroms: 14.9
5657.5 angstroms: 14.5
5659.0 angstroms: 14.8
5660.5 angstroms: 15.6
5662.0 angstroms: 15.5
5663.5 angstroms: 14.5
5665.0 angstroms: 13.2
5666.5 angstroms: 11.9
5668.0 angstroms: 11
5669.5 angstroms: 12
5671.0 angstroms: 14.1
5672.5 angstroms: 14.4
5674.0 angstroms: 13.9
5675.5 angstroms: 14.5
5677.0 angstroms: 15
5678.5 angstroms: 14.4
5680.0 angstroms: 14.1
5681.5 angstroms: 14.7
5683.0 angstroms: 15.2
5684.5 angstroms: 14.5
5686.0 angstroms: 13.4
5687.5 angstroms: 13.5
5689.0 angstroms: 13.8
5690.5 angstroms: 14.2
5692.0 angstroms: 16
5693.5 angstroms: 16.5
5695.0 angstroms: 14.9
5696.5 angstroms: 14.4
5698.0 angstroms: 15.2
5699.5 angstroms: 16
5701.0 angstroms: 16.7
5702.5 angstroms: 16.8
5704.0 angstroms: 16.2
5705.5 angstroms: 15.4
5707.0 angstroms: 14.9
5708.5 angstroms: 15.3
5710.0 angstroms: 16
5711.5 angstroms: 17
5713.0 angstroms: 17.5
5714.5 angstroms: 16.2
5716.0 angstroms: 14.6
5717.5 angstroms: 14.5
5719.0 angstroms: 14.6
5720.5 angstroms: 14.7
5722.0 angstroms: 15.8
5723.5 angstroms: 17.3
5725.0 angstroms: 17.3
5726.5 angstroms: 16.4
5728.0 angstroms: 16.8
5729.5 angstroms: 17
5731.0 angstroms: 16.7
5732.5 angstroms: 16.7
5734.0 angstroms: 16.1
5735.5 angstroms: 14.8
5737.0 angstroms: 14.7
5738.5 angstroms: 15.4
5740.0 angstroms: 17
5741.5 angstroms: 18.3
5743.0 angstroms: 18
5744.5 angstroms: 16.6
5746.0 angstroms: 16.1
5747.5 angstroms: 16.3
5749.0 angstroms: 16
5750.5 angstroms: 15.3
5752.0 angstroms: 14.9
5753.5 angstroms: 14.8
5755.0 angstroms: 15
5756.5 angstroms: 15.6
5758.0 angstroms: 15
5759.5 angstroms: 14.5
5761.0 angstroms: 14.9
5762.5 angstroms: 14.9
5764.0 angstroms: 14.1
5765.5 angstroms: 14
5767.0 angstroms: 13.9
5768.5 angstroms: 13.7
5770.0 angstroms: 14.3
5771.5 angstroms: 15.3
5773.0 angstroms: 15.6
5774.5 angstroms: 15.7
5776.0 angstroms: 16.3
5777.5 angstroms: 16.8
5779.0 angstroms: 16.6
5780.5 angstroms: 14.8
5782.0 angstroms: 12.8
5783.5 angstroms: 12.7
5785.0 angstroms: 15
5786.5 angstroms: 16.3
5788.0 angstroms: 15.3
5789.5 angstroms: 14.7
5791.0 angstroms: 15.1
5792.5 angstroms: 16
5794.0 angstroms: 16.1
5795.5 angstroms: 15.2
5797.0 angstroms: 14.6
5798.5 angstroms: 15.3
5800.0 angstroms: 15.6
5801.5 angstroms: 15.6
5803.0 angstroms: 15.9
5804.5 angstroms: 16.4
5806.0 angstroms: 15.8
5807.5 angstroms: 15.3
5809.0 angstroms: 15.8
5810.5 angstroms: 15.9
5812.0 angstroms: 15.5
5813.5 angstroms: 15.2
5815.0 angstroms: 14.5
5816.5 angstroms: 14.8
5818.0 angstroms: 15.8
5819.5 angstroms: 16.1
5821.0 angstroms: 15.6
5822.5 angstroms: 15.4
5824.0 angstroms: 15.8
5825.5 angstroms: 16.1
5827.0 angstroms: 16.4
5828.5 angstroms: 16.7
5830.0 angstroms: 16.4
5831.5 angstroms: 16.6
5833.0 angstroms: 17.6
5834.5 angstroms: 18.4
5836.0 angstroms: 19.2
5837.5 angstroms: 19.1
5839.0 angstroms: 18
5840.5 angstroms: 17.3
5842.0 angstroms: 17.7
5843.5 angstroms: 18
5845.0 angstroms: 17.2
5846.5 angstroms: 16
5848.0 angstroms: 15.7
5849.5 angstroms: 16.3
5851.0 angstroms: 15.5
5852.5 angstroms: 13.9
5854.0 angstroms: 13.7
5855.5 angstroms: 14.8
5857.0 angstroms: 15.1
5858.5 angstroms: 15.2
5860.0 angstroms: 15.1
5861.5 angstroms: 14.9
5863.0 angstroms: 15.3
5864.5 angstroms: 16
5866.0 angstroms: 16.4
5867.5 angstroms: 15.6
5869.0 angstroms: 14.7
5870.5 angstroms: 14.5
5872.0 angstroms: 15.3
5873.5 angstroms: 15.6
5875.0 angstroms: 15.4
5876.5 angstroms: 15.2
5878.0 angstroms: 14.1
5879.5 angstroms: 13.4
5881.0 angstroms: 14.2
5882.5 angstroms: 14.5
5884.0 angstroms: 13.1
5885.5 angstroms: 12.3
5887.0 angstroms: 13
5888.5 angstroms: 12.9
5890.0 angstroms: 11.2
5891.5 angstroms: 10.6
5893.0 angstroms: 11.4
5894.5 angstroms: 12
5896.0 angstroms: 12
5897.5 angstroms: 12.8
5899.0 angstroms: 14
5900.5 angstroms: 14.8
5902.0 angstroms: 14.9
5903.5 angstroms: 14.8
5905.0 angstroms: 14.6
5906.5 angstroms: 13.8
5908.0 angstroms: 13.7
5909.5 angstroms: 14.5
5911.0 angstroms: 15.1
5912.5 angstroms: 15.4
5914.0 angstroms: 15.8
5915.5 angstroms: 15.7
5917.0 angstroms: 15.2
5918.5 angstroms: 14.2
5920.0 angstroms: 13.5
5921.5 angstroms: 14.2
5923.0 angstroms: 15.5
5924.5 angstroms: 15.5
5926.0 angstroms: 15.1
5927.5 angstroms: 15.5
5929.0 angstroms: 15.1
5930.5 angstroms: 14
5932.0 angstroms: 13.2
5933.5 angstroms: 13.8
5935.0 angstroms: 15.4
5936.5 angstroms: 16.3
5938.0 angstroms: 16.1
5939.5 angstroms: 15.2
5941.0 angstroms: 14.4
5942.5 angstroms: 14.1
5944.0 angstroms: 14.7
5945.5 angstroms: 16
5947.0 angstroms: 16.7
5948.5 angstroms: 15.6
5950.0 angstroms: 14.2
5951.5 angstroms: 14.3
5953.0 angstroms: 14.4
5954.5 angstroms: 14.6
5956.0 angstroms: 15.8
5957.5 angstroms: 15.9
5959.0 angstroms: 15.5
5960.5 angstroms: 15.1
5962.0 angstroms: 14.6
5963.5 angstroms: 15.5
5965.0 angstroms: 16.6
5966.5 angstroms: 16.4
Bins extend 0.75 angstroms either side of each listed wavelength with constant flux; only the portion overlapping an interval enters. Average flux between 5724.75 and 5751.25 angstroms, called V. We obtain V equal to 16.4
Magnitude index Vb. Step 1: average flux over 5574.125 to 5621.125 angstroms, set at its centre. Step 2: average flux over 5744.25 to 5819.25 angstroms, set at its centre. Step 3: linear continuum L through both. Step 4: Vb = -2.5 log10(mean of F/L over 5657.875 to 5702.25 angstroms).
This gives 0.03 mag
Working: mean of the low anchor 14.5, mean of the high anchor 15.2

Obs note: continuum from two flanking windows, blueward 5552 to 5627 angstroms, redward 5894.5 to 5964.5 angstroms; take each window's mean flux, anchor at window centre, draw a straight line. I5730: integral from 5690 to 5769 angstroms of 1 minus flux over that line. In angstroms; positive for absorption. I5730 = -4.35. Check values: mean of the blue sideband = 14.9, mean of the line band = 15.7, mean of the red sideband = 14.8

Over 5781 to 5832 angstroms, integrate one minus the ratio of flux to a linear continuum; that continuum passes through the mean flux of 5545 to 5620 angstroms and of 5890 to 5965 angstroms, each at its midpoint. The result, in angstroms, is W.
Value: -2.5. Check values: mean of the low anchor 15.1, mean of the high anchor 14.6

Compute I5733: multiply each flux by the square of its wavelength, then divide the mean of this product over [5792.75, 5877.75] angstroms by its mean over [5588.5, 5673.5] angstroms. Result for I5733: 1.2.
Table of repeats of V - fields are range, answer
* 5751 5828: 15.2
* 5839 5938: 14.7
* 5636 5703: 14.5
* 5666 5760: 15.4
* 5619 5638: 14.3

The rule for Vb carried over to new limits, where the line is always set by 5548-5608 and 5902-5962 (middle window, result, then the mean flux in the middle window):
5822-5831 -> -0.09 mag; 16.2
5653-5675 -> 0.07 mag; 14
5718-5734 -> -0.09 mag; 16.3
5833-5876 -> -0.08 mag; 16.1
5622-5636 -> 0.06 mag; 14.2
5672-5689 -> 0.05 mag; 14.3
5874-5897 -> 0.15 mag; 13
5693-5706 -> -0.06 mag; 15.8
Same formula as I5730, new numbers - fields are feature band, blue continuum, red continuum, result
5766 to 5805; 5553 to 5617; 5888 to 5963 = -1.39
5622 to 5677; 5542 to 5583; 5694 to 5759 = 5.86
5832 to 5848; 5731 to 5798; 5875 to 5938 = -3.30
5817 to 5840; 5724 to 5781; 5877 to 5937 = -3.08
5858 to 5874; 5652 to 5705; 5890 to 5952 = -0.94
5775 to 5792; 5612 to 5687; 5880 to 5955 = -0.97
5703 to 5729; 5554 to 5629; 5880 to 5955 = -2.27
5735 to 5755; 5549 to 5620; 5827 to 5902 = -1.22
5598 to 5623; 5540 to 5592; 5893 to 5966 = 0.95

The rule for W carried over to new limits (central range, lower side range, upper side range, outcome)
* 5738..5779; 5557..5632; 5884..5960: -2.6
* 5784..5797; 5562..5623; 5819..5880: 0.3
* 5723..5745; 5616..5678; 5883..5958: -3.5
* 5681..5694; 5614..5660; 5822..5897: 0.1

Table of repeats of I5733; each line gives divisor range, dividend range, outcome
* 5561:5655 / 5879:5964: 1.09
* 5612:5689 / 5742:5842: 1.15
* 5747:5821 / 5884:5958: 0.99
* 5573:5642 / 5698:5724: 1.14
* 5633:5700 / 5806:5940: 1.13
